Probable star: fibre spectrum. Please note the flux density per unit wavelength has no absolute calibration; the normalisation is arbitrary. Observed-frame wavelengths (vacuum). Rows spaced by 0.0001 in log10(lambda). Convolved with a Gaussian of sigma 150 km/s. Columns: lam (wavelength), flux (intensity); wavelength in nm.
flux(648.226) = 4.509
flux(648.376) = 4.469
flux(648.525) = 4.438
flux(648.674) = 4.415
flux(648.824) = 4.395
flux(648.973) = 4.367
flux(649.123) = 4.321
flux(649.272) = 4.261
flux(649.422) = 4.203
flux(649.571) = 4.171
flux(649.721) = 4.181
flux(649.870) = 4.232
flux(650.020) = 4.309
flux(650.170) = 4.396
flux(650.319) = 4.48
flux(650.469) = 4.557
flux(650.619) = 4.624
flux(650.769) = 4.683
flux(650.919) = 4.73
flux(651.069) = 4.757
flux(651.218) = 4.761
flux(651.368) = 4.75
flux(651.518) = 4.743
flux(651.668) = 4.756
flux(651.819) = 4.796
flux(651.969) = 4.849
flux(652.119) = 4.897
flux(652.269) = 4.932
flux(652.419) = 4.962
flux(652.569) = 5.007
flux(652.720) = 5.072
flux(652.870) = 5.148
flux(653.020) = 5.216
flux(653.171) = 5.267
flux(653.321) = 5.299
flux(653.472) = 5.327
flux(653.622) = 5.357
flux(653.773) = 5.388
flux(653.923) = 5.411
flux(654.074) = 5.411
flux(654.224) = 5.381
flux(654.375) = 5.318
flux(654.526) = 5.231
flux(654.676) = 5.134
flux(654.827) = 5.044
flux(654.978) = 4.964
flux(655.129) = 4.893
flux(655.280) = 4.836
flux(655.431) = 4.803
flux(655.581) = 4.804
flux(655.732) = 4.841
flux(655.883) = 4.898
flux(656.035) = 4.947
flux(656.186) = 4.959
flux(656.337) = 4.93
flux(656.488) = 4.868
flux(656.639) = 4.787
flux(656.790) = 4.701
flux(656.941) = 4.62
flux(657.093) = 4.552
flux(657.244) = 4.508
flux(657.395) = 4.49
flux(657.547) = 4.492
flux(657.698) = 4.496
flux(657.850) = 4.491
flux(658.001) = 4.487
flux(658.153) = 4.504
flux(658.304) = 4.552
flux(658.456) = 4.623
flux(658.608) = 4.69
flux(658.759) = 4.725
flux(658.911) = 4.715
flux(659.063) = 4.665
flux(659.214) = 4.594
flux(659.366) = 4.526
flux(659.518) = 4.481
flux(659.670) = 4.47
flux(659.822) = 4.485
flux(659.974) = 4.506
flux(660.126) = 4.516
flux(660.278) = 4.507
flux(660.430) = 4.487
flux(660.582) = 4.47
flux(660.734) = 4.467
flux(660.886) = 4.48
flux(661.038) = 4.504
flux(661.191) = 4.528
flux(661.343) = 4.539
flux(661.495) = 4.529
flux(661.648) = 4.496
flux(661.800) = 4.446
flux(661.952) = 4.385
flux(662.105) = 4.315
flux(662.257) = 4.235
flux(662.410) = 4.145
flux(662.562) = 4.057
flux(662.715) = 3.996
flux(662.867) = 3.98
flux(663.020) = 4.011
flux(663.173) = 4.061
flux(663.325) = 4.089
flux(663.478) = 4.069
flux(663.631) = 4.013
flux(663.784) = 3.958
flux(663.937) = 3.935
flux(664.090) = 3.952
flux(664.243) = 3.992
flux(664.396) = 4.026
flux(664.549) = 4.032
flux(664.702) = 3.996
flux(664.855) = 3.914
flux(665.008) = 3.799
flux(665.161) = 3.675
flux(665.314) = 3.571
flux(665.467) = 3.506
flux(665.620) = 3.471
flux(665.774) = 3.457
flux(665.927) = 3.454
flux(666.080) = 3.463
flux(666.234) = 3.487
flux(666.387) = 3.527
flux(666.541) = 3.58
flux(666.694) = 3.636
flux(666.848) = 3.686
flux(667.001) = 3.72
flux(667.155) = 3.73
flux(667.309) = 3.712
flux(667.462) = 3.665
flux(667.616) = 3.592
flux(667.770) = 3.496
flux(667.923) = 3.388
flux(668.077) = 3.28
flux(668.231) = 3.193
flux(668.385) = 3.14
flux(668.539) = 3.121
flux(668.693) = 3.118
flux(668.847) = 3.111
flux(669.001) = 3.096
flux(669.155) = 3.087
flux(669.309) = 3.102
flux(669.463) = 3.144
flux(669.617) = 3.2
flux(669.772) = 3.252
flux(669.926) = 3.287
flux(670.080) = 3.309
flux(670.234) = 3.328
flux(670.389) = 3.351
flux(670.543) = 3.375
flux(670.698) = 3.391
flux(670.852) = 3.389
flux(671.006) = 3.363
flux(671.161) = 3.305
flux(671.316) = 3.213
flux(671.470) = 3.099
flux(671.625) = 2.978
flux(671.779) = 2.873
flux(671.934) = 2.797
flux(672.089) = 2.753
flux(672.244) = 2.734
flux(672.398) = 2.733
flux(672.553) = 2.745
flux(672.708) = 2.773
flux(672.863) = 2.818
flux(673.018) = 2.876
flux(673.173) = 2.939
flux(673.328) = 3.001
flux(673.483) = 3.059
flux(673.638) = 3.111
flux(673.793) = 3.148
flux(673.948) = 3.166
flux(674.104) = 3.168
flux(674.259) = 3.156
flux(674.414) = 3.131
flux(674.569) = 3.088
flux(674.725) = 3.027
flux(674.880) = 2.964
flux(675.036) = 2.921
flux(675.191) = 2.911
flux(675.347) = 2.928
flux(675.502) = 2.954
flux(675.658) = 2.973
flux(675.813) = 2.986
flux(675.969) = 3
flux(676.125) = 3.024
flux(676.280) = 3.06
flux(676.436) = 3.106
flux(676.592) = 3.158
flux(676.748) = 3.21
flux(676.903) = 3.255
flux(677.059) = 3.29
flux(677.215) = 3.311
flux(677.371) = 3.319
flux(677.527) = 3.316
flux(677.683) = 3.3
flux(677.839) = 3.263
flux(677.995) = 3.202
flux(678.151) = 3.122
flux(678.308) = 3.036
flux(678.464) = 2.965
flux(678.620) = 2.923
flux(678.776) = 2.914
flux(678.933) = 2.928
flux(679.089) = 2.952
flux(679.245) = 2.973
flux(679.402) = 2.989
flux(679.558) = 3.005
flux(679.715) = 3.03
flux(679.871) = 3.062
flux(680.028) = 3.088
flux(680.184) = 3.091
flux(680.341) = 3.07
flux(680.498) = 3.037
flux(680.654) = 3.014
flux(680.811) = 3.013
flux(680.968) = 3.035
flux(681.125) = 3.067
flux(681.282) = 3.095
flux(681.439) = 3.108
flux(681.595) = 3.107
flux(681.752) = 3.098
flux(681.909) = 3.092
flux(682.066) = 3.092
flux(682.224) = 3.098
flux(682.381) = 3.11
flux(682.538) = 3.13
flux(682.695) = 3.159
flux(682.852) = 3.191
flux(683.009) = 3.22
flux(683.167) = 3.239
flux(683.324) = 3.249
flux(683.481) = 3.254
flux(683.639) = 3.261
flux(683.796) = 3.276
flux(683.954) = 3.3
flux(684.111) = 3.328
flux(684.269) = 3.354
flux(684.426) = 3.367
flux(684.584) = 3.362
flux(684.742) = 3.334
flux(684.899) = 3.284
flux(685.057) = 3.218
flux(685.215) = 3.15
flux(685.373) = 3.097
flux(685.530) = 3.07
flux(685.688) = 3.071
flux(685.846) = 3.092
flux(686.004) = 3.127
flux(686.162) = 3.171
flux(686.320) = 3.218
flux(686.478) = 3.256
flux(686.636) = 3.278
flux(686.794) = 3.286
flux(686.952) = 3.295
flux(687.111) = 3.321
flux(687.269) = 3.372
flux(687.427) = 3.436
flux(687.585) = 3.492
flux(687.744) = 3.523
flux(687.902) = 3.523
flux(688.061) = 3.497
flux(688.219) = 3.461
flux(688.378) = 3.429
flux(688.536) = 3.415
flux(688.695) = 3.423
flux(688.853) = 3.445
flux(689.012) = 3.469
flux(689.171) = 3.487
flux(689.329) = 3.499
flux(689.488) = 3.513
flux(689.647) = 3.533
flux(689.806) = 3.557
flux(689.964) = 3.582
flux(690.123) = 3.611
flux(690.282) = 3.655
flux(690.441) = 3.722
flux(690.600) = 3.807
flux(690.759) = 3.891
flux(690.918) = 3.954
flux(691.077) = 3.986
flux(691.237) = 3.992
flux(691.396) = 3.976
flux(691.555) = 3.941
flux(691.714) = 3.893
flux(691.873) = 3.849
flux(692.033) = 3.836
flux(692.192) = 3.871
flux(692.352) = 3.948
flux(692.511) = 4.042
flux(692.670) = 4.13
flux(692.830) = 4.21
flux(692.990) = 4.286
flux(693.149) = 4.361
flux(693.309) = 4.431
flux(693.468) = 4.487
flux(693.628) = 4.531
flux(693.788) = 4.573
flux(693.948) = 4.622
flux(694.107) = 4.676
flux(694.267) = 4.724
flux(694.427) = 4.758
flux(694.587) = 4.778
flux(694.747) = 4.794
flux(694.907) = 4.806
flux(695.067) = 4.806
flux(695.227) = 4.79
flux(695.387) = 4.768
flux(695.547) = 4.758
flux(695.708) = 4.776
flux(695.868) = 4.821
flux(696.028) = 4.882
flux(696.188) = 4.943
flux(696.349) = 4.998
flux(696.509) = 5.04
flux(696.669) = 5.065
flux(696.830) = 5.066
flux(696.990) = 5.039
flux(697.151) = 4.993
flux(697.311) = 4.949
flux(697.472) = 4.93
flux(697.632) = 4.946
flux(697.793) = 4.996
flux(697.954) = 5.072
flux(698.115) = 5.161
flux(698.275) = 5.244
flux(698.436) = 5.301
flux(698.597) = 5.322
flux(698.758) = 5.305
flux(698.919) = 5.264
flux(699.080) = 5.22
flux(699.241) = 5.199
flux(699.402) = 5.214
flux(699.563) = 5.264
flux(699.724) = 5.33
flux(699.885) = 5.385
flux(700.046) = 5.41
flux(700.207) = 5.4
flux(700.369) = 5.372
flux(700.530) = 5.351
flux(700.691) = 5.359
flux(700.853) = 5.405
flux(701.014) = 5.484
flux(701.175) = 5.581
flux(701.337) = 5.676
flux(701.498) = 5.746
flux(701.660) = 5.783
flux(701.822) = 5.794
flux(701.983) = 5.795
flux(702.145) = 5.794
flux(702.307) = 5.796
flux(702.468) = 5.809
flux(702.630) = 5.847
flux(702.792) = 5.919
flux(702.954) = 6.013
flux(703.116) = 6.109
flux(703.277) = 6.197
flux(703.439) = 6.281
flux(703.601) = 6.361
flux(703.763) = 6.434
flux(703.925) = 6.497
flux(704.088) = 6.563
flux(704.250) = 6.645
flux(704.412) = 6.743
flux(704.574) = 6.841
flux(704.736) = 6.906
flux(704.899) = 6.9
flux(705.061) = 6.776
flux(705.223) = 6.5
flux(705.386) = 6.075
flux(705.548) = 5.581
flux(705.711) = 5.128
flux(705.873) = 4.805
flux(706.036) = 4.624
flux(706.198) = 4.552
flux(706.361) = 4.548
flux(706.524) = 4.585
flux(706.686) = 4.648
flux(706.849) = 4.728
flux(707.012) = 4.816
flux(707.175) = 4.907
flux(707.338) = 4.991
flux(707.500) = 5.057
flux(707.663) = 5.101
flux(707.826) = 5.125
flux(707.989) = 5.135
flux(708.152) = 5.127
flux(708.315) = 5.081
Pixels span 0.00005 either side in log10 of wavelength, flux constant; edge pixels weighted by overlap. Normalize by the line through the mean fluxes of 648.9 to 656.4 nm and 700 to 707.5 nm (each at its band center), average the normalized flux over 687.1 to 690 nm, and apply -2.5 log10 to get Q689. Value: 0.49 mag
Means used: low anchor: 4.85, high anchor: 5.71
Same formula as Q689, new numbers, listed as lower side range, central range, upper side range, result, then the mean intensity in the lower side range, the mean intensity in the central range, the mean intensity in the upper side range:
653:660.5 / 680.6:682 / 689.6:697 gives 0.416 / 4.82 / 3.07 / 4.35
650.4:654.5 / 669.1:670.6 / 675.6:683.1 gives 0.164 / 5.02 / 3.24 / 3.1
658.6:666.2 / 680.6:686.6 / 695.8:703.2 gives 0.460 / 4.18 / 3.18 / 5.36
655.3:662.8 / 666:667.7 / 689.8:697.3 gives 0.243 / 4.56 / 3.62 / 4.4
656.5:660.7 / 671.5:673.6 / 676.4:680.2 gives 0.229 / 4.56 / 2.86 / 3.11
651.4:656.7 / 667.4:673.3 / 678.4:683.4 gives 0.220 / 5.04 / 3.14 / 3.07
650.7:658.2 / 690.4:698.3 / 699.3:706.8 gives 0.229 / 4.91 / 4.54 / 5.75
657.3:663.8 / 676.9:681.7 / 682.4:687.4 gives 0.137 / 4.41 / 3.09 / 3.24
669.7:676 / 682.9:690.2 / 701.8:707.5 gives 0.255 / 3.06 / 3.34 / 5.78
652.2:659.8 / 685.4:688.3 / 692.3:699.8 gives 0.418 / 4.87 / 3.3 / 4.85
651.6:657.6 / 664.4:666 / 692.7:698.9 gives 0.313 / 4.98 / 3.7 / 4.84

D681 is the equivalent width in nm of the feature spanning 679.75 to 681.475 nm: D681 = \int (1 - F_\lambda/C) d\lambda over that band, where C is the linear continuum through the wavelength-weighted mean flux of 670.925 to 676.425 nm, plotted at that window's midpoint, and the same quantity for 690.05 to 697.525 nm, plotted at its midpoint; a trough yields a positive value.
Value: 0.21 nm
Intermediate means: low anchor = 3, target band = 3.06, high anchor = 4.44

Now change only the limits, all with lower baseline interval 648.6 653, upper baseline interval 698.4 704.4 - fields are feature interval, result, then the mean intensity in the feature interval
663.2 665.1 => 0.36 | 3.98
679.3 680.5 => 0.50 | 3.04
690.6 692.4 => 0.52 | 3.91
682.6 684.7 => 0.81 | 3.27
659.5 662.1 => 0.19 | 4.48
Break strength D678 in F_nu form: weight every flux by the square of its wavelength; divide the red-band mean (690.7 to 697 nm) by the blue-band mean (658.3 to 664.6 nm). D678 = 1.1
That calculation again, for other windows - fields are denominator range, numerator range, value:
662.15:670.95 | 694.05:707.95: 1.66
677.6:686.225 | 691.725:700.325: 1.60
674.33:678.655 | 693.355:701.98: 1.75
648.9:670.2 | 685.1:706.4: 1.22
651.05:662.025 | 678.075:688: 0.72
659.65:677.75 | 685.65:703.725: 1.41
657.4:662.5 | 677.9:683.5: 0.73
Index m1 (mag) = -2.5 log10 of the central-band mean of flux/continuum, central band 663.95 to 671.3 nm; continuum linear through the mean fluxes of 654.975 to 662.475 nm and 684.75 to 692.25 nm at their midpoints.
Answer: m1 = 0.22 mag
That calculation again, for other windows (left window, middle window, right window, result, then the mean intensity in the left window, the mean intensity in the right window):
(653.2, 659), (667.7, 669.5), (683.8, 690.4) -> 0.317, 4.88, 3.36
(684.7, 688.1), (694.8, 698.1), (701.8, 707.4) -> -0.060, 3.27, 5.79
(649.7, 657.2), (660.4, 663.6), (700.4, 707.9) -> 0.173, 4.9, 5.7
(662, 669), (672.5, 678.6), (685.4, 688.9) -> 0.152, 3.71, 3.32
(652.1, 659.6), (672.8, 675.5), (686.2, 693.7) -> 0.371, 4.88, 3.71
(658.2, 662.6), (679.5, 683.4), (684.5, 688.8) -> 0.143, 4.49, 3.3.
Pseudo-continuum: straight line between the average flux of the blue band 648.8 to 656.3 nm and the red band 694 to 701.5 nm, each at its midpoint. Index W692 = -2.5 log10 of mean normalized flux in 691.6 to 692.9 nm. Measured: 0.266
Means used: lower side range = 4.85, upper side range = 5.1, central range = 3.97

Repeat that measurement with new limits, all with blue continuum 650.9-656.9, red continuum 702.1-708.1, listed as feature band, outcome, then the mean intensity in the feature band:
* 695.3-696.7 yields 0.14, 4.89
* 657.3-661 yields 0.12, 4.54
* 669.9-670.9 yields 0.48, 3.35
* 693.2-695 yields 0.19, 4.65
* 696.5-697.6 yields 0.12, 5.01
